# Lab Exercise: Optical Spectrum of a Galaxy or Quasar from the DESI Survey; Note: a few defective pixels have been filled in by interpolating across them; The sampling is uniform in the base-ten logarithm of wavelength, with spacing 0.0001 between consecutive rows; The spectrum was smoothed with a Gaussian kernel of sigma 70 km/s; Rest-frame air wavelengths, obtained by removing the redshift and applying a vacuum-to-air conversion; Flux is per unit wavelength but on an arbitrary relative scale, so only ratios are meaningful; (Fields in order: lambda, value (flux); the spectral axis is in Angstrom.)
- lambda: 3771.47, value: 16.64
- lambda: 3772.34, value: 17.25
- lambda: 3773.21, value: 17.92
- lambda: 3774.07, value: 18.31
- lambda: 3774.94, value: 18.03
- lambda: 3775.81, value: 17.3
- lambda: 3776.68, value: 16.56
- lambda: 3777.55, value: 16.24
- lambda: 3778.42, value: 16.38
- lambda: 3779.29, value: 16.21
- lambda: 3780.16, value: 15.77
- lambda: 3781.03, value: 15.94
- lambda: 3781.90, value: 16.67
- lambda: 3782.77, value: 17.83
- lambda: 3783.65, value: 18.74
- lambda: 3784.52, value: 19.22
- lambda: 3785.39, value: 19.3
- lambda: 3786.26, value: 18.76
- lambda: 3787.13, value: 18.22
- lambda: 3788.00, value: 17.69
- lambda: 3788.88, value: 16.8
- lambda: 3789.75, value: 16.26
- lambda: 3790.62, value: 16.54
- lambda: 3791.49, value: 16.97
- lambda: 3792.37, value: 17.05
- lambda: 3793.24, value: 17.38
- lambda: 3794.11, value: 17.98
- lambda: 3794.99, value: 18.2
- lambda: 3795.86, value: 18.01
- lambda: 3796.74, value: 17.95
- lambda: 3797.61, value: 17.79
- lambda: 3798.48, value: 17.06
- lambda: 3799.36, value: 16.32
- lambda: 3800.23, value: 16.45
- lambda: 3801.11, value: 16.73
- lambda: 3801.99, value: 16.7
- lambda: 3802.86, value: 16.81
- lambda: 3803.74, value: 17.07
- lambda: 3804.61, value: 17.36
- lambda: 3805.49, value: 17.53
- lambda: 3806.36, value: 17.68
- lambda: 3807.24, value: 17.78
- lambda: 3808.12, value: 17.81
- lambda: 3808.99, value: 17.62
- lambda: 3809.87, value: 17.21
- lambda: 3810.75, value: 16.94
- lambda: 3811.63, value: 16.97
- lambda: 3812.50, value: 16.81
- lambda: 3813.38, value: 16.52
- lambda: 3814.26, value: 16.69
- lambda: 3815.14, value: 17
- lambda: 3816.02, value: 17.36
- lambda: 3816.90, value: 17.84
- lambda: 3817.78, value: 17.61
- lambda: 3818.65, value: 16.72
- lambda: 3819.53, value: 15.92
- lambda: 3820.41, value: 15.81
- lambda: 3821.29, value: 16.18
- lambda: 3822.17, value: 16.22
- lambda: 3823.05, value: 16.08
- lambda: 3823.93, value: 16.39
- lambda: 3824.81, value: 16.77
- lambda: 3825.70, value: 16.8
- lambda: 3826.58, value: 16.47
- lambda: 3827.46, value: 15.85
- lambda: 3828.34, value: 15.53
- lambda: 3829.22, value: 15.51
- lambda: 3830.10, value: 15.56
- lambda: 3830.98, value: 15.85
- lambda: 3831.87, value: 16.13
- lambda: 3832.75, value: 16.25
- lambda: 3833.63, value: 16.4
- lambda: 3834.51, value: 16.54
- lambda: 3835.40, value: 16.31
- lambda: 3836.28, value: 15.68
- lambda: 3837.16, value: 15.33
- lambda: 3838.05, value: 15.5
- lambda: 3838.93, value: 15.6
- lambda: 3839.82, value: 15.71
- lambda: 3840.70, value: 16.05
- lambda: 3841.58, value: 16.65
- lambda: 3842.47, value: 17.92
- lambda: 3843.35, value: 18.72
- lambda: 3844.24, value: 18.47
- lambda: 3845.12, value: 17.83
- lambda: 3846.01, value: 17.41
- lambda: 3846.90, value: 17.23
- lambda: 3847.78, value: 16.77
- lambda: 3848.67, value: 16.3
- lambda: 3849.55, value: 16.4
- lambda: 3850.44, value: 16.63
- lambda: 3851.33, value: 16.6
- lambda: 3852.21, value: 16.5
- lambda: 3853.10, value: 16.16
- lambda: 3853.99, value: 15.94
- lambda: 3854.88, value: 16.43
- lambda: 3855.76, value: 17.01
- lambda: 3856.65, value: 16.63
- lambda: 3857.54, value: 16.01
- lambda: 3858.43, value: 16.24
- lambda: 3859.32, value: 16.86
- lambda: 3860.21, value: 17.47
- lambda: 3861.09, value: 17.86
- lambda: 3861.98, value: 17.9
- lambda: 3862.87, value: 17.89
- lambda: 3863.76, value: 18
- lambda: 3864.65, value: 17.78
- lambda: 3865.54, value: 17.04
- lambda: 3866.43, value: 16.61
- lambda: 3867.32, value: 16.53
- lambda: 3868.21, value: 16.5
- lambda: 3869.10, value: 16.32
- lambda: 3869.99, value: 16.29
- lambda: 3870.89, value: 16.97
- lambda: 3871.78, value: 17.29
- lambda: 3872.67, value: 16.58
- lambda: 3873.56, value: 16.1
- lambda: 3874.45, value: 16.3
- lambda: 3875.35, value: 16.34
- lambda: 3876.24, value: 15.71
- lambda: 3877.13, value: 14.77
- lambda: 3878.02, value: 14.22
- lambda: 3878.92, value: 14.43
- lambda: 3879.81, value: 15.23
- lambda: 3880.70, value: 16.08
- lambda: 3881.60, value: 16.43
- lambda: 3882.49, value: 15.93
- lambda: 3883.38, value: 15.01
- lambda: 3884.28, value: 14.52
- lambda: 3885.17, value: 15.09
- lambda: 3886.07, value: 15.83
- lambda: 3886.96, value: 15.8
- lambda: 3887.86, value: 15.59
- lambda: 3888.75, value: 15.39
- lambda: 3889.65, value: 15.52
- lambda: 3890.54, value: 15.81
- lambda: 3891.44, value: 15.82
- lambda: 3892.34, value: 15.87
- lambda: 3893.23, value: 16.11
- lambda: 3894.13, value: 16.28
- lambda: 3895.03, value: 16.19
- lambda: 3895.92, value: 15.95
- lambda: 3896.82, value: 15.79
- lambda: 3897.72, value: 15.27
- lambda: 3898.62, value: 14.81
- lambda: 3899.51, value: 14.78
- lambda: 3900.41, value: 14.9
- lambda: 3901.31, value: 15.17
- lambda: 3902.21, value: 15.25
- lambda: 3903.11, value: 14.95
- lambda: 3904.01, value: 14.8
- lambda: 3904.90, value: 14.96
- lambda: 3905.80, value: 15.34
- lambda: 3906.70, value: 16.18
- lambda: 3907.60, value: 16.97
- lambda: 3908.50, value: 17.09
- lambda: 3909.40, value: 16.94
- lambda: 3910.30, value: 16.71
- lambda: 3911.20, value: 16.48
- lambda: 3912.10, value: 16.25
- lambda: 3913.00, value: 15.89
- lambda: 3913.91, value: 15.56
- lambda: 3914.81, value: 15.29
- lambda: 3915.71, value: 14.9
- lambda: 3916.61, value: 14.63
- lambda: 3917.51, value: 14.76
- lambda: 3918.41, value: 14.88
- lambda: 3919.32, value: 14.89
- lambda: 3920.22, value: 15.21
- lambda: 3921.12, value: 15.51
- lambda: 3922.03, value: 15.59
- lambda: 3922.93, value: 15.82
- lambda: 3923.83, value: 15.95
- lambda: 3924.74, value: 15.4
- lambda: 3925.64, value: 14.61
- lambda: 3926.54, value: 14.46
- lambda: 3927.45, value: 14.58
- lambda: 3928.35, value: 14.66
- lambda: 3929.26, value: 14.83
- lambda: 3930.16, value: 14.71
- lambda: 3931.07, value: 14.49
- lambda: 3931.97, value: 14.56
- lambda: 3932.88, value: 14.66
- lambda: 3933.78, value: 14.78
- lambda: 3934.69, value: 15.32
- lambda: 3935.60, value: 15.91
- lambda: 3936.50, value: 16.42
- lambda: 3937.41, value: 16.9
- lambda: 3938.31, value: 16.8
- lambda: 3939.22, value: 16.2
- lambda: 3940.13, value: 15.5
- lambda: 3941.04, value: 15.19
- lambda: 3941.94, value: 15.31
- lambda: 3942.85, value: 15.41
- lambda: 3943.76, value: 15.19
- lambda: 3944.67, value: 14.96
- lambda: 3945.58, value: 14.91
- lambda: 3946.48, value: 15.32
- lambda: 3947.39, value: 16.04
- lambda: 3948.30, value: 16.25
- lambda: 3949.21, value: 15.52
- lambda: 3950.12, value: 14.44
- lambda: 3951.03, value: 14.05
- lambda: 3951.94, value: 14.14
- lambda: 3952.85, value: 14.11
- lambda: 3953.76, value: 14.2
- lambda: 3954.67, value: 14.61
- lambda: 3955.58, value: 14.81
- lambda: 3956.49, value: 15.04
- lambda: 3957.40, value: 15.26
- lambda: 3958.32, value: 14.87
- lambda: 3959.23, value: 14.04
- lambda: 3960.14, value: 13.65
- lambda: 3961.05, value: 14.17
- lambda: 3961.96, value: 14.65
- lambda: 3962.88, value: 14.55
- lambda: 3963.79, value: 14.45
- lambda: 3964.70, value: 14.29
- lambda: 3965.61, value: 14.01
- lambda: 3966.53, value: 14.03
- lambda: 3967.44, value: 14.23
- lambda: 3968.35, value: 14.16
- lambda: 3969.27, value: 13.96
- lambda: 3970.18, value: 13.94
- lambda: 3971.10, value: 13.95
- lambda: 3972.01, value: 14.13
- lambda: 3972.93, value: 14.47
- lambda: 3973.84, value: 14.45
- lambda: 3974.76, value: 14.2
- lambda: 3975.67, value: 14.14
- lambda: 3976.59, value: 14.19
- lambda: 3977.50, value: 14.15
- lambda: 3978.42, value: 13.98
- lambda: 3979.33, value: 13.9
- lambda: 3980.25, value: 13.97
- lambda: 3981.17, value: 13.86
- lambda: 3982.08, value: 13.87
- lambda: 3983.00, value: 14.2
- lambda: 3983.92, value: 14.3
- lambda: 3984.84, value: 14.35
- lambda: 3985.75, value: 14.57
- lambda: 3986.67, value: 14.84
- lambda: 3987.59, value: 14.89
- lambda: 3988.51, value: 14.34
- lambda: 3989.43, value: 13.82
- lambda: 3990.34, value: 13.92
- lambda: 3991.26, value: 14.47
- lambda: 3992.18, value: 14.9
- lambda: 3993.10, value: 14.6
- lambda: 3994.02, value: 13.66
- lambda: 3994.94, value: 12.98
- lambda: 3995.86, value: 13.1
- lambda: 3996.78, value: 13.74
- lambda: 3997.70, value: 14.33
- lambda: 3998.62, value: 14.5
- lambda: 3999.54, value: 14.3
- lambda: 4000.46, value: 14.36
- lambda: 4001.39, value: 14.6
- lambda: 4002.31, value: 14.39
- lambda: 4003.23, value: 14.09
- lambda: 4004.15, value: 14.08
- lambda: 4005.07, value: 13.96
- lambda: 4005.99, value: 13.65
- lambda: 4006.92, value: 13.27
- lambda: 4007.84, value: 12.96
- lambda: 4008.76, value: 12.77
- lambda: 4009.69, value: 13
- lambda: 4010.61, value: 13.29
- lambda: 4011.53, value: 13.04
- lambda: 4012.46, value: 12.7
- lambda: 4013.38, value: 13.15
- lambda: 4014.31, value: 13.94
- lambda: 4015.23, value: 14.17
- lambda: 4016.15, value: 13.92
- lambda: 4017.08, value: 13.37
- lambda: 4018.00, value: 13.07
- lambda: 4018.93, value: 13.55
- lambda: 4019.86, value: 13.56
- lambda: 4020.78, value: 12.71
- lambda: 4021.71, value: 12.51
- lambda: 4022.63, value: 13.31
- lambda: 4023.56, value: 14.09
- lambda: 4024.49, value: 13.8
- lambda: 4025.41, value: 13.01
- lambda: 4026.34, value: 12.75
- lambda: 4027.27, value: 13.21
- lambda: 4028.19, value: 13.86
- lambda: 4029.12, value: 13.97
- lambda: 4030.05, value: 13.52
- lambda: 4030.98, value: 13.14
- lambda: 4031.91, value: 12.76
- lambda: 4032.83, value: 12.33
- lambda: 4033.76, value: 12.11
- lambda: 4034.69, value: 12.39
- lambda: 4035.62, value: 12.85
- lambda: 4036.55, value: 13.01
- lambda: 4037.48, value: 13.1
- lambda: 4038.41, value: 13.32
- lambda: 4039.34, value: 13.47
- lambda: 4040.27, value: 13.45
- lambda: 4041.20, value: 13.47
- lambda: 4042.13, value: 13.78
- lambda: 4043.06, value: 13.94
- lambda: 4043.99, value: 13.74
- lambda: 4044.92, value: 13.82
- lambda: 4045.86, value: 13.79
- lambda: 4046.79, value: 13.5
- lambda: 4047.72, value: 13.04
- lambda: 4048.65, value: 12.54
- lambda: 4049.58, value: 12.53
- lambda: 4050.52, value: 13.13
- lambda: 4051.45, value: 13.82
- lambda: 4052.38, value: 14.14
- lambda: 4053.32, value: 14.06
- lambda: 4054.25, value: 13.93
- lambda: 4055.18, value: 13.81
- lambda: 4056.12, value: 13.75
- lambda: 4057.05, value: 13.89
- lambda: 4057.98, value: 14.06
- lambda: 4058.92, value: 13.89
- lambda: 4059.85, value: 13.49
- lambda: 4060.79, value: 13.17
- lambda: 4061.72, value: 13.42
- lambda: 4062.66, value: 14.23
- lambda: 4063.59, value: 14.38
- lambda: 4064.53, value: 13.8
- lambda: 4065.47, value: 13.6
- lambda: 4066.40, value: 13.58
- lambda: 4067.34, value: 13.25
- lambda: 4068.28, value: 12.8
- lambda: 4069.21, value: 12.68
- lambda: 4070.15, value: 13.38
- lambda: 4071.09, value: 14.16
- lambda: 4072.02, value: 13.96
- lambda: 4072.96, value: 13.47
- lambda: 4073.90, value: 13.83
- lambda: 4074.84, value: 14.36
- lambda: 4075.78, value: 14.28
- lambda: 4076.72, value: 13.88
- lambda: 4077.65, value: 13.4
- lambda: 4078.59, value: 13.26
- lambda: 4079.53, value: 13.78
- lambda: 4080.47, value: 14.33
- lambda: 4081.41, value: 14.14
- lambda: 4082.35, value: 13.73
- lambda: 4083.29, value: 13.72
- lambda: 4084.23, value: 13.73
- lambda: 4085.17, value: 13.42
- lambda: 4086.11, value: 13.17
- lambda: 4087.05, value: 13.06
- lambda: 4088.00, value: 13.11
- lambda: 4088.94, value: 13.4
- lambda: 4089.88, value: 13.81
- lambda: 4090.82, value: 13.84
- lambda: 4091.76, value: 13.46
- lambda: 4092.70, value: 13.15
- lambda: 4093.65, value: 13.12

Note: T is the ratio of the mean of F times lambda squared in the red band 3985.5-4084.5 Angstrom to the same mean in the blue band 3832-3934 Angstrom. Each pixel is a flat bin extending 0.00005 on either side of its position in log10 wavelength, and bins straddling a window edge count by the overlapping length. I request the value 0.92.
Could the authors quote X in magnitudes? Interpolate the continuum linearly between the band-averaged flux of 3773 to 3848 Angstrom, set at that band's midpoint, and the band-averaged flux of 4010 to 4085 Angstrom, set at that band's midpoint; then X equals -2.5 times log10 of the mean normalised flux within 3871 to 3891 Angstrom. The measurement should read 0.018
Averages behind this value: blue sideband 17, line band 15.7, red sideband 13.5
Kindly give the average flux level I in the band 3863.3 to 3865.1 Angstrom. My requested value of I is 17.9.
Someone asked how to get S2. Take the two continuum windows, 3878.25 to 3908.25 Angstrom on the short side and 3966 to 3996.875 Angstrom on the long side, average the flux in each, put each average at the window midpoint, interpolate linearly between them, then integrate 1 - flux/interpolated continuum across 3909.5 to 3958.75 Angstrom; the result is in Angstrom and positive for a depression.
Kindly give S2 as -1.2 Angstrom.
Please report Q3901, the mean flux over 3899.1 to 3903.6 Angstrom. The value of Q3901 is 15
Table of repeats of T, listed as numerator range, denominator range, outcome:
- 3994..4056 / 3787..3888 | 0.89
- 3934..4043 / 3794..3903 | 0.92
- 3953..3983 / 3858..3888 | 0.92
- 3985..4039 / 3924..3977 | 0.95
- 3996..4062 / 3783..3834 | 0.89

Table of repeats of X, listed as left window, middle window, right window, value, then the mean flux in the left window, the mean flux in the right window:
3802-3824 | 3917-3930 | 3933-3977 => 0.02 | 17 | 14.8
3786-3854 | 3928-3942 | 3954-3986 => -0.04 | 16.8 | 14.3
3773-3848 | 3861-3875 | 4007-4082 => -0.06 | 17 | 13.5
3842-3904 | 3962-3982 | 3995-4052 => 0.02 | 16.2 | 13.4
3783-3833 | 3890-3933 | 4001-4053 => -0.01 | 17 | 13.4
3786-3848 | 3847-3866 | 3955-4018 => -0.05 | 16.9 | 14.1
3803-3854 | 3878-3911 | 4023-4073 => 0.01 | 16.7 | 13.4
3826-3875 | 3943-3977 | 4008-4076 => 0.02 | 16.6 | 13.4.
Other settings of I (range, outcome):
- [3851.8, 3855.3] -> 16.2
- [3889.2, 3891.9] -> 15.7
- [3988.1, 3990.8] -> 14.1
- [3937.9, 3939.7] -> 16.4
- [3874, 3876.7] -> 16.1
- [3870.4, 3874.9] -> 16.6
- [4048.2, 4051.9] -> 13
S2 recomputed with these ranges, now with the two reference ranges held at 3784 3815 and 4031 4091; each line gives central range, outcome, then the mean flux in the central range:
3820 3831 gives 0.6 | 16.1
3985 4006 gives 0.4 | 14.2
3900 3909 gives 0.1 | 15.6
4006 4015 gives 0.7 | 13.2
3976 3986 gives 0.4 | 14.1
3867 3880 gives 0.2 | 16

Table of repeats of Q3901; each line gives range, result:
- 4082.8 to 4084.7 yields 13.7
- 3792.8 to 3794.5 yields 17.7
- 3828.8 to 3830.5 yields 15.6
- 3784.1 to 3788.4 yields 18.7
